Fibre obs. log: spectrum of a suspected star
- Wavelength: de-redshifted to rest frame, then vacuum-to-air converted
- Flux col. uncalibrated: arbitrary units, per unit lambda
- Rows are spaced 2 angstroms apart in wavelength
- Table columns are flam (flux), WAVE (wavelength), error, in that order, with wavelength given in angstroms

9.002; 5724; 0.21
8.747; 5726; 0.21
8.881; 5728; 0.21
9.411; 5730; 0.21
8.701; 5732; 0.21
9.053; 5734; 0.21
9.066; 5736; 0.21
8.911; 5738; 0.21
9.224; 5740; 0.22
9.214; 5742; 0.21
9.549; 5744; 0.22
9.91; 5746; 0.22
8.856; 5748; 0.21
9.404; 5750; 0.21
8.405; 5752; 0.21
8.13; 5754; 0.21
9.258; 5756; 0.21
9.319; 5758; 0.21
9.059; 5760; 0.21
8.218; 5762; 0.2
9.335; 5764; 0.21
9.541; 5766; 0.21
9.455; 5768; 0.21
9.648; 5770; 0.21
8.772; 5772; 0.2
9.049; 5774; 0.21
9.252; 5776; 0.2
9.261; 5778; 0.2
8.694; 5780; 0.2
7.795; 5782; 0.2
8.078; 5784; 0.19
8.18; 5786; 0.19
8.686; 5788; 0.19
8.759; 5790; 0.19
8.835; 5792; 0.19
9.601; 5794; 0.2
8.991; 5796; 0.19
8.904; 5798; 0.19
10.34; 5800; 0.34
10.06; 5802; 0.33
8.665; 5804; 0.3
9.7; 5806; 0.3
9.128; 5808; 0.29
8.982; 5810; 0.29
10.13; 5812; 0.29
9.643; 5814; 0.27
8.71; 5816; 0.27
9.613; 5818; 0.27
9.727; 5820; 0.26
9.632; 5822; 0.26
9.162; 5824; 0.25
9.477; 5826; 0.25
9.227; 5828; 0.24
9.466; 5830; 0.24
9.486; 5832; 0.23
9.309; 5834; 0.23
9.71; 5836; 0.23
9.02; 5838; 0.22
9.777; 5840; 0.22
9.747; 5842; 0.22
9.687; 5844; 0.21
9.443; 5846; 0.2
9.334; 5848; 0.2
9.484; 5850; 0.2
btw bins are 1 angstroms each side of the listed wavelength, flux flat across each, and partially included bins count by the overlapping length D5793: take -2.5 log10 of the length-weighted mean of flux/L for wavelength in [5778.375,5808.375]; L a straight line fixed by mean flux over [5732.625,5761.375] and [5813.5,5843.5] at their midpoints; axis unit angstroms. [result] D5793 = 0.04 mag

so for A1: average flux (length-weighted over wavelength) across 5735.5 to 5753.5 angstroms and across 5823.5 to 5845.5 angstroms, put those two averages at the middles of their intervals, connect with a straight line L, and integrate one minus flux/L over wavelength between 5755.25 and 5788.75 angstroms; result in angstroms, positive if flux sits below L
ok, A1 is 1.2 angstroms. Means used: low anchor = 9.15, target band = 8.92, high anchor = 9.47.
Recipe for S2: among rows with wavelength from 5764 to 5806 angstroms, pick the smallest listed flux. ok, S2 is 7.795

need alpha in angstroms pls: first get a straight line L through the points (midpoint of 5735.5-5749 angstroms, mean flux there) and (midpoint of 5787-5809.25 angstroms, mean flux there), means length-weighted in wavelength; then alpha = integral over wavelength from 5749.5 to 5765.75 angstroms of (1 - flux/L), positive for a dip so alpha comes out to 0.6 angstroms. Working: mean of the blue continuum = 9.25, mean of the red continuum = 9.24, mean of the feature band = 8.91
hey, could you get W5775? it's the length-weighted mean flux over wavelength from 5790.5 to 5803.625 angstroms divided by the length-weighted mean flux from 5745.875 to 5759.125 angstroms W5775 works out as 1.05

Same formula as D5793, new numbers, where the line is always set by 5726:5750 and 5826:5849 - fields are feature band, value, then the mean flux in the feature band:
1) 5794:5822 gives -0.01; 9.44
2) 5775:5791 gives 0.09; 8.59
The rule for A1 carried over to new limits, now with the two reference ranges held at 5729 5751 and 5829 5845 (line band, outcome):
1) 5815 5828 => 0.1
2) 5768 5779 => 0.1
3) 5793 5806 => -0.1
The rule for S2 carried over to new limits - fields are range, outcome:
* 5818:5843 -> 9.02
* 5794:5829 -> 8.665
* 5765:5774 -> 8.772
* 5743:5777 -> 8.13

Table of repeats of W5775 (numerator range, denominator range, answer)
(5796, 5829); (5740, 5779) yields 1.03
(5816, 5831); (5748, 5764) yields 1.06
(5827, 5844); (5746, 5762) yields 1.06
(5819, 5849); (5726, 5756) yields 1.05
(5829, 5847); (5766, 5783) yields 1.05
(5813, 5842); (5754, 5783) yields 1.05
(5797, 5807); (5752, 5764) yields 1.08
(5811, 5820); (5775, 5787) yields 1.12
